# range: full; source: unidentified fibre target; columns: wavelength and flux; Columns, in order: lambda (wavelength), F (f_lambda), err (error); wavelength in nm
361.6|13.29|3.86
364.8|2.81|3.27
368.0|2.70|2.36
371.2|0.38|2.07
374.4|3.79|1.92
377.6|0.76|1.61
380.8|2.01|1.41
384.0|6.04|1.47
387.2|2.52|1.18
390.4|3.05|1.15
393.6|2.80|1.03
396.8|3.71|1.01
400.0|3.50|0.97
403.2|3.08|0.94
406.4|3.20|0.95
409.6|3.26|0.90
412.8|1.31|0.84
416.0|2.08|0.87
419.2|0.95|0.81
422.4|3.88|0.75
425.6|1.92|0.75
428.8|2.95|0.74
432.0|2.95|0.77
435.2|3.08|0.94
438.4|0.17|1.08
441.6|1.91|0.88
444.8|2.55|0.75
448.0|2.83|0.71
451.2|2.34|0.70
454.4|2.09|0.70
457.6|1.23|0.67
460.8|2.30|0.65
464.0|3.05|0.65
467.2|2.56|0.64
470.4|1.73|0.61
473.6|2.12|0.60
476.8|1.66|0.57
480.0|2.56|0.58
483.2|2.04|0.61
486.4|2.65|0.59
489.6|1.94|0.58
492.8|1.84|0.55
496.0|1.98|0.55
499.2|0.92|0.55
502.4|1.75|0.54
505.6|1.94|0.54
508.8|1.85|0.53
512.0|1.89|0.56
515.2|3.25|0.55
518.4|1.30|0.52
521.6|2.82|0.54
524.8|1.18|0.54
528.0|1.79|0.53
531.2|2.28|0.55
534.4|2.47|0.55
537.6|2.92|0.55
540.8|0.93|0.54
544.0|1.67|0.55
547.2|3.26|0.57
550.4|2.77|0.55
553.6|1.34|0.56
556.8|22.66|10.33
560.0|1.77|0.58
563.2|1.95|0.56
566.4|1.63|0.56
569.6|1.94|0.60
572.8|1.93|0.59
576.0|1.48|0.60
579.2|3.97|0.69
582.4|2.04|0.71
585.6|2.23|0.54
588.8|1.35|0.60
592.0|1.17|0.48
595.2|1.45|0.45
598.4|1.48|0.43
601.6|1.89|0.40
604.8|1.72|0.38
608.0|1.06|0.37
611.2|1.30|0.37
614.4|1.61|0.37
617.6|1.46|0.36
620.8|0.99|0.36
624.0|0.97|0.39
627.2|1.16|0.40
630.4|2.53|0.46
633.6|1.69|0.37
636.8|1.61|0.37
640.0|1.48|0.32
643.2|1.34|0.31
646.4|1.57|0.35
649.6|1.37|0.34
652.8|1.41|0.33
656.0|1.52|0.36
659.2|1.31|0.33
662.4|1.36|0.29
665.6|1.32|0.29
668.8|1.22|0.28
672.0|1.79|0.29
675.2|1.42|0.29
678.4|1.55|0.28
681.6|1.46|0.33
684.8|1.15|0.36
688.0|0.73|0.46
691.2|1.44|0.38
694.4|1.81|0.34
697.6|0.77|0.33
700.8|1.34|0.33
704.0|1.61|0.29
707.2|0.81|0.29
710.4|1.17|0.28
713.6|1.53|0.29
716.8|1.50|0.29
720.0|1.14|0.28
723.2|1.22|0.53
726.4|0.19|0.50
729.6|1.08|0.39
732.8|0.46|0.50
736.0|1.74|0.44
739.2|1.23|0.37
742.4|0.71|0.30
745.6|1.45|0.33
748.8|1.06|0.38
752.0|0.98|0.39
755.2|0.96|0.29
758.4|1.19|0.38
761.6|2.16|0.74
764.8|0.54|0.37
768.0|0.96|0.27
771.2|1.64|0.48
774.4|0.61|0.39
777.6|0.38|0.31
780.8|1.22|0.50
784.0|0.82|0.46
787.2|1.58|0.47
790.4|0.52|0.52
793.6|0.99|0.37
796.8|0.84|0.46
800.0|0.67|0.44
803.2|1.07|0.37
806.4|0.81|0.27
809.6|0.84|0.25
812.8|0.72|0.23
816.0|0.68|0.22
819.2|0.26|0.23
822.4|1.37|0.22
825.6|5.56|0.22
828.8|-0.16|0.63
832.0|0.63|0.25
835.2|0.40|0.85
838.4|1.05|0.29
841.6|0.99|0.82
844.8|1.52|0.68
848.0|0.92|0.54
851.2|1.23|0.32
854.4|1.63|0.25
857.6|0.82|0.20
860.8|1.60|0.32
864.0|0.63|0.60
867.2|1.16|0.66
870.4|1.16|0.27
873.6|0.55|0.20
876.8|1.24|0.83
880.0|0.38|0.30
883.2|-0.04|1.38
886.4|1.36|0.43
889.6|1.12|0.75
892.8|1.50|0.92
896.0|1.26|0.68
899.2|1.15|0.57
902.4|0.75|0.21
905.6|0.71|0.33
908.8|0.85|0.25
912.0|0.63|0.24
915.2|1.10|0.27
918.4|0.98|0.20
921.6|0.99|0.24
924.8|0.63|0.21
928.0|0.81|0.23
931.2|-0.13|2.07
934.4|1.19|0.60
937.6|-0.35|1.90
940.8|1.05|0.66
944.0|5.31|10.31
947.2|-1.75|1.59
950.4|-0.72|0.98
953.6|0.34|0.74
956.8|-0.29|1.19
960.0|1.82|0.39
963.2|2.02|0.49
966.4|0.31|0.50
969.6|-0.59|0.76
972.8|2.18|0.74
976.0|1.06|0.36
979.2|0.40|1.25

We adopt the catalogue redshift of 1.21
